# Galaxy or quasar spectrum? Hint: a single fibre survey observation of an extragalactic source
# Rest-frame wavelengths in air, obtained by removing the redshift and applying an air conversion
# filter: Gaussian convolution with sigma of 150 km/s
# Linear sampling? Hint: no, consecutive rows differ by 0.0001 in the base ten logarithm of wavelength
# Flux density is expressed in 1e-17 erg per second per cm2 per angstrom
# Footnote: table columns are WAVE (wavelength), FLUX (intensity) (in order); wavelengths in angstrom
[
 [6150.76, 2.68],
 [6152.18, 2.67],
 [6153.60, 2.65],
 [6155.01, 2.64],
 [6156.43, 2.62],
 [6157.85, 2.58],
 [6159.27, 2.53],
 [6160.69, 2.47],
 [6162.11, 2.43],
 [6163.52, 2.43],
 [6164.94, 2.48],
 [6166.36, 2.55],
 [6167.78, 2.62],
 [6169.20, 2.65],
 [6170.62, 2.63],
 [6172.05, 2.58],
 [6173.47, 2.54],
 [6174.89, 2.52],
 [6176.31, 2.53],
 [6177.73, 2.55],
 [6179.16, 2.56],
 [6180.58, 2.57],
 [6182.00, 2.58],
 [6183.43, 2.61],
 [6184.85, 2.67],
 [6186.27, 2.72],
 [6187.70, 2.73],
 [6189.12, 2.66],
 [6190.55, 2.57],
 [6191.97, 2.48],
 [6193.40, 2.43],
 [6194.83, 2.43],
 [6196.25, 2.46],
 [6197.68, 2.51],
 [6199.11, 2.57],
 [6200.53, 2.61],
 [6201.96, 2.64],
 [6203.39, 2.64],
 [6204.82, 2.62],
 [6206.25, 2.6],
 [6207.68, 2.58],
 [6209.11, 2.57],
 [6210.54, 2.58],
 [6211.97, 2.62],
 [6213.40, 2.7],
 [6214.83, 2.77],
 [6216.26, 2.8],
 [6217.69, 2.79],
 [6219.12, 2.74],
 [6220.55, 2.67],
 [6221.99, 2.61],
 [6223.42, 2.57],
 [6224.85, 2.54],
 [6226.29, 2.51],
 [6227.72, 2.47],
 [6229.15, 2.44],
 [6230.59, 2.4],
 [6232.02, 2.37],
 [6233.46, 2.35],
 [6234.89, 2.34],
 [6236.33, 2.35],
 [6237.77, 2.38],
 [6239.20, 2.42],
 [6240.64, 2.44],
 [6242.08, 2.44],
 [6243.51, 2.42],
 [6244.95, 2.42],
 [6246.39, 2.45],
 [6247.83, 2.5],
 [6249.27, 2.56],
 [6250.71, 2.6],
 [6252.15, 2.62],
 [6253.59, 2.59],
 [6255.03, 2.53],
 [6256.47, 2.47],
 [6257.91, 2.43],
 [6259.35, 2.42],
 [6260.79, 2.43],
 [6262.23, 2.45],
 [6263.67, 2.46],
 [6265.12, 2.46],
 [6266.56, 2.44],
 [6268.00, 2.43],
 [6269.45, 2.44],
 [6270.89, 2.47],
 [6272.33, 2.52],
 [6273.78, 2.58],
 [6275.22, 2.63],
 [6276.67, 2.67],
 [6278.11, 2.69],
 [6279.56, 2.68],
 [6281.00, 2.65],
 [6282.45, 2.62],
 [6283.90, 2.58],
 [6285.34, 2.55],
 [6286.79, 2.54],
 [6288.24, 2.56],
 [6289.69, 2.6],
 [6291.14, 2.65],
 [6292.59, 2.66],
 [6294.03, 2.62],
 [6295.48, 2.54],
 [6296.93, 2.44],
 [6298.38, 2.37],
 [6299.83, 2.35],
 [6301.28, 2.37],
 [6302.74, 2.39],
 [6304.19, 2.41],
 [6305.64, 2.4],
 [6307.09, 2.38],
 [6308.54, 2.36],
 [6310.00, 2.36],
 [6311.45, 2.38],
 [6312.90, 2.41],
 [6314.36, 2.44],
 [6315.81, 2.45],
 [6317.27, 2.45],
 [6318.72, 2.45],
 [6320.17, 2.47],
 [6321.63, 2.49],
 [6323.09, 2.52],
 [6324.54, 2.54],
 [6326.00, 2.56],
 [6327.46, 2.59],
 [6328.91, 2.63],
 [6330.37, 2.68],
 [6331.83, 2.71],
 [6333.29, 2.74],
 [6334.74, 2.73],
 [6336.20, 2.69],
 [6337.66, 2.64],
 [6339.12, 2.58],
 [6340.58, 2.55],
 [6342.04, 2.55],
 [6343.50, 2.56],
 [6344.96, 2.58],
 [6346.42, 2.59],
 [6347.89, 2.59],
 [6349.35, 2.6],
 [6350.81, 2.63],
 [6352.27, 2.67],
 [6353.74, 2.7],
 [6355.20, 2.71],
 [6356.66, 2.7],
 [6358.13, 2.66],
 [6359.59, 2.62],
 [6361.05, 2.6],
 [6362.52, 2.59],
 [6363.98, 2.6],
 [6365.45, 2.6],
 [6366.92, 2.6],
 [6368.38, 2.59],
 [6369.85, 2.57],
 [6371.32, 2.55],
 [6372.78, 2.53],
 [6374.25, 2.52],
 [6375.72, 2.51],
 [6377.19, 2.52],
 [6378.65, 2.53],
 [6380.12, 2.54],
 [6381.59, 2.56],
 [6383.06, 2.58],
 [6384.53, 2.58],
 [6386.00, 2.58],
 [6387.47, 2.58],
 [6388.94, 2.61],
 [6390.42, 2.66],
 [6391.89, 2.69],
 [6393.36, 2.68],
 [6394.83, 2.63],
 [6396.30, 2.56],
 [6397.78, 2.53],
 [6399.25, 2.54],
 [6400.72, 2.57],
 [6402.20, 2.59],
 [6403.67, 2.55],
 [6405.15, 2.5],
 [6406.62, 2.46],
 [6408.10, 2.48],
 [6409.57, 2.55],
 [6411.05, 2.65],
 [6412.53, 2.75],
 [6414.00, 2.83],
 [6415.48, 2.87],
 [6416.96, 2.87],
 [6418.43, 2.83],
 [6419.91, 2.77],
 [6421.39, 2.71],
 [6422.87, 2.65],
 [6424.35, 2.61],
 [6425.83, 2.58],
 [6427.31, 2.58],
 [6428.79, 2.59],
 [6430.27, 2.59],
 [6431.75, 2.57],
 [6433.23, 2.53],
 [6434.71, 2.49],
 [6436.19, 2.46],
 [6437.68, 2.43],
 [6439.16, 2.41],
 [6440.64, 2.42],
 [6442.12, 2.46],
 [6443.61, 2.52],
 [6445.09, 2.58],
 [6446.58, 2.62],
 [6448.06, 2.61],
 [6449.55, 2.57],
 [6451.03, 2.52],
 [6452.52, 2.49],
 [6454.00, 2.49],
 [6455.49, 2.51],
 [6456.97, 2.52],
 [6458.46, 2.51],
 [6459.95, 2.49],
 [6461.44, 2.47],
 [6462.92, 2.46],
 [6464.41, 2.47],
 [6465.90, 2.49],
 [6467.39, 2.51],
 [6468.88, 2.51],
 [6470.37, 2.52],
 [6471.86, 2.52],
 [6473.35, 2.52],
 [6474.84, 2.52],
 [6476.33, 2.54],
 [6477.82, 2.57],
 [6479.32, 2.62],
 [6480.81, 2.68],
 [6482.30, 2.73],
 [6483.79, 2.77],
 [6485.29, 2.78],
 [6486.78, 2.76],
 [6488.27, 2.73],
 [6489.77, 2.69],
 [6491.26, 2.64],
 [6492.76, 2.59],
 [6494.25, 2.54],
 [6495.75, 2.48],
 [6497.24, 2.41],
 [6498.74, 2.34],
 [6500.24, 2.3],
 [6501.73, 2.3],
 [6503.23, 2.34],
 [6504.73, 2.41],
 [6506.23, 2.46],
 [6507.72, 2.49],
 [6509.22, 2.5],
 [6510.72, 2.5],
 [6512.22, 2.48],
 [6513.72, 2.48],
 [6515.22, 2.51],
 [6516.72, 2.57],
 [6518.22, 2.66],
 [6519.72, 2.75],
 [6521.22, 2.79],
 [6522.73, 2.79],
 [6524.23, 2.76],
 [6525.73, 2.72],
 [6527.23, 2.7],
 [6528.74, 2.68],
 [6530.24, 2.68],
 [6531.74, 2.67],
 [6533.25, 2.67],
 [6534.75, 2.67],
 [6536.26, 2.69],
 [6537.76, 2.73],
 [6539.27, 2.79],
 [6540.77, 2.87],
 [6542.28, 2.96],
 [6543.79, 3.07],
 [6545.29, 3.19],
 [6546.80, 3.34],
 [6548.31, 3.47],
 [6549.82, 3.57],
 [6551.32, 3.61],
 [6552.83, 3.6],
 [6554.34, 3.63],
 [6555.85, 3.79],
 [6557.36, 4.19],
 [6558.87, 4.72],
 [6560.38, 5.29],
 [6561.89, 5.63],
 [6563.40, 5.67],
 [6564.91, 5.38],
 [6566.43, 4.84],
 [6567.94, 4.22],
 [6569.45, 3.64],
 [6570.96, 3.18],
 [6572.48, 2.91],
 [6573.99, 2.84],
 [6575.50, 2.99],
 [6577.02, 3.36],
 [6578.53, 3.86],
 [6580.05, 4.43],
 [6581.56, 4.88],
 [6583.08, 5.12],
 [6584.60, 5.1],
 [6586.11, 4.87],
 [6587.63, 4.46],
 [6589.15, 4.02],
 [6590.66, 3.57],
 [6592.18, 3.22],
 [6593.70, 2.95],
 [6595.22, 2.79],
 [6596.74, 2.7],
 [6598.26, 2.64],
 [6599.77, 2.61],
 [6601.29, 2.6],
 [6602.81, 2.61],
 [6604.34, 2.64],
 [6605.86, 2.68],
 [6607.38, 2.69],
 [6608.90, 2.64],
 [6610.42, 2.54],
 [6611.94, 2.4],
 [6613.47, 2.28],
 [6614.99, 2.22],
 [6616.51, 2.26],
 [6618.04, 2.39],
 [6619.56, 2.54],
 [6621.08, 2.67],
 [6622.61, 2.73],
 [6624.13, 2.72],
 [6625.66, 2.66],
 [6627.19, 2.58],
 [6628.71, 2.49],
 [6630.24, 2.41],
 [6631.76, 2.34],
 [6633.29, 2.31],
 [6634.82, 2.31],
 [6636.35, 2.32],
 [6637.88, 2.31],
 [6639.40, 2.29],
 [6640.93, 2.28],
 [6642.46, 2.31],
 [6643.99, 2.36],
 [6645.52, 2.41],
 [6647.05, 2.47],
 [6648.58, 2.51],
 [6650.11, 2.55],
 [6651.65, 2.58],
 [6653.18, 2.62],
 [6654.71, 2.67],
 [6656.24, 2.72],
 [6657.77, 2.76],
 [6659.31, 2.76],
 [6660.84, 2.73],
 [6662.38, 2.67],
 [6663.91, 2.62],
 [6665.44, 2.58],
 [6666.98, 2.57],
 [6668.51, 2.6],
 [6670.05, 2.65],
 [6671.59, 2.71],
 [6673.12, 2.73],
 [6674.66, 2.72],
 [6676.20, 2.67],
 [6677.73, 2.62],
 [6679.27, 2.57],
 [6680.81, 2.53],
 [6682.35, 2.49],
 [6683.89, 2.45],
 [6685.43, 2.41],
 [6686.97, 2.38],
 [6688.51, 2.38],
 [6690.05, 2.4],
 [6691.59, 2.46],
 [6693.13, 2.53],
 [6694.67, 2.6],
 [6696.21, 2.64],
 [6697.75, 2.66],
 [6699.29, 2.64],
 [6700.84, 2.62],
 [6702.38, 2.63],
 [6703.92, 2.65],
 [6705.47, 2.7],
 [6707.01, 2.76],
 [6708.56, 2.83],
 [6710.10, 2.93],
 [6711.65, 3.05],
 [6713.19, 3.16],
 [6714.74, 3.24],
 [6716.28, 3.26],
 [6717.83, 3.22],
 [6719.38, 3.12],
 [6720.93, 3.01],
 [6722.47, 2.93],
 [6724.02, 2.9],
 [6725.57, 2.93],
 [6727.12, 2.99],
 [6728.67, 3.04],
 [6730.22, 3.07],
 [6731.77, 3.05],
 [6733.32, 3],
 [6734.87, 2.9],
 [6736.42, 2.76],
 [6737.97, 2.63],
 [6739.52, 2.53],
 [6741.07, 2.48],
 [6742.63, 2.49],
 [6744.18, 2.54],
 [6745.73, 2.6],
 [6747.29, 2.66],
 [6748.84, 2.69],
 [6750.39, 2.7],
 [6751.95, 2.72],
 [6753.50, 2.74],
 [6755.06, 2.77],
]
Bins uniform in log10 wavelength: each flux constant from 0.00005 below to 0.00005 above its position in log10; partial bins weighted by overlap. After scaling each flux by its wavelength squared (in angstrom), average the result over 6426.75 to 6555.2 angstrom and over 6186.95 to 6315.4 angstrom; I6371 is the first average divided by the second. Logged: 1.14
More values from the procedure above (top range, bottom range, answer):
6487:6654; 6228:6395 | 1.28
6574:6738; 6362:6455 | 1.18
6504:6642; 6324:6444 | 1.27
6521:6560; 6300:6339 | 1.35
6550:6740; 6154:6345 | 1.33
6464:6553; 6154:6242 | 1.16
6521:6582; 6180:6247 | 1.54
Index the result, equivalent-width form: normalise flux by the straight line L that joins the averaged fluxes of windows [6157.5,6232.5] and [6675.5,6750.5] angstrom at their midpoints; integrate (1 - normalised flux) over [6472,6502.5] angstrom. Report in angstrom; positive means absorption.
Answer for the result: 1.11 angstrom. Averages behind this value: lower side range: 2.58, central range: 2.57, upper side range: 2.75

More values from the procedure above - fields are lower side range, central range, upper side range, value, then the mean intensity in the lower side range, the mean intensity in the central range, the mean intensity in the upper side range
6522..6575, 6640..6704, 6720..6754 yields 9.8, 3.49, 2.57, 2.79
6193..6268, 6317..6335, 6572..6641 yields 0.4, 2.52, 2.58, 2.97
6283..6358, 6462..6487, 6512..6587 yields 4.8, 2.54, 2.58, 3.51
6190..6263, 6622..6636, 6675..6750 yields 1.1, 2.53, 2.5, 2.75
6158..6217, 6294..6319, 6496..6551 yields 2.0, 2.58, 2.41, 2.71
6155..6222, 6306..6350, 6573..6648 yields 2.6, 2.59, 2.54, 2.91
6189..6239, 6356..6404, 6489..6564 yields 3.5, 2.55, 2.59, 3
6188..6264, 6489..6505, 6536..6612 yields 4.3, 2.53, 2.46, 3.59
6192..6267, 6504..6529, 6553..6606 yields 6.9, 2.52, 2.6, 3.84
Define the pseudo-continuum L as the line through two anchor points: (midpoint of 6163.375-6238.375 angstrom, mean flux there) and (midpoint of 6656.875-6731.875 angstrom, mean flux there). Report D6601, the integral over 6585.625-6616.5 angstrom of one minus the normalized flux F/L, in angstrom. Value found -2.4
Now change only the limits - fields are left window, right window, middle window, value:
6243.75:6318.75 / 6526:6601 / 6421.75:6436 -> 2.3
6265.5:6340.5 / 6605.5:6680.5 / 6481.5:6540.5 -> -1.7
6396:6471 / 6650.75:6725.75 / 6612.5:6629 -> 1.1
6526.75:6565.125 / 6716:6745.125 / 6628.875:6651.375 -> 5.8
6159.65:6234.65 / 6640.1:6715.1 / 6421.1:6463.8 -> 1.1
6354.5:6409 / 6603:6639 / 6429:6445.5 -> 0.4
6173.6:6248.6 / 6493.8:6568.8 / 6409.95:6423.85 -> 0.8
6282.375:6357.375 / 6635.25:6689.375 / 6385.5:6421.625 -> -1.4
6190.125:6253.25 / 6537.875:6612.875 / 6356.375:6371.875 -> 1.9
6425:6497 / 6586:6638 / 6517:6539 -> -0.7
